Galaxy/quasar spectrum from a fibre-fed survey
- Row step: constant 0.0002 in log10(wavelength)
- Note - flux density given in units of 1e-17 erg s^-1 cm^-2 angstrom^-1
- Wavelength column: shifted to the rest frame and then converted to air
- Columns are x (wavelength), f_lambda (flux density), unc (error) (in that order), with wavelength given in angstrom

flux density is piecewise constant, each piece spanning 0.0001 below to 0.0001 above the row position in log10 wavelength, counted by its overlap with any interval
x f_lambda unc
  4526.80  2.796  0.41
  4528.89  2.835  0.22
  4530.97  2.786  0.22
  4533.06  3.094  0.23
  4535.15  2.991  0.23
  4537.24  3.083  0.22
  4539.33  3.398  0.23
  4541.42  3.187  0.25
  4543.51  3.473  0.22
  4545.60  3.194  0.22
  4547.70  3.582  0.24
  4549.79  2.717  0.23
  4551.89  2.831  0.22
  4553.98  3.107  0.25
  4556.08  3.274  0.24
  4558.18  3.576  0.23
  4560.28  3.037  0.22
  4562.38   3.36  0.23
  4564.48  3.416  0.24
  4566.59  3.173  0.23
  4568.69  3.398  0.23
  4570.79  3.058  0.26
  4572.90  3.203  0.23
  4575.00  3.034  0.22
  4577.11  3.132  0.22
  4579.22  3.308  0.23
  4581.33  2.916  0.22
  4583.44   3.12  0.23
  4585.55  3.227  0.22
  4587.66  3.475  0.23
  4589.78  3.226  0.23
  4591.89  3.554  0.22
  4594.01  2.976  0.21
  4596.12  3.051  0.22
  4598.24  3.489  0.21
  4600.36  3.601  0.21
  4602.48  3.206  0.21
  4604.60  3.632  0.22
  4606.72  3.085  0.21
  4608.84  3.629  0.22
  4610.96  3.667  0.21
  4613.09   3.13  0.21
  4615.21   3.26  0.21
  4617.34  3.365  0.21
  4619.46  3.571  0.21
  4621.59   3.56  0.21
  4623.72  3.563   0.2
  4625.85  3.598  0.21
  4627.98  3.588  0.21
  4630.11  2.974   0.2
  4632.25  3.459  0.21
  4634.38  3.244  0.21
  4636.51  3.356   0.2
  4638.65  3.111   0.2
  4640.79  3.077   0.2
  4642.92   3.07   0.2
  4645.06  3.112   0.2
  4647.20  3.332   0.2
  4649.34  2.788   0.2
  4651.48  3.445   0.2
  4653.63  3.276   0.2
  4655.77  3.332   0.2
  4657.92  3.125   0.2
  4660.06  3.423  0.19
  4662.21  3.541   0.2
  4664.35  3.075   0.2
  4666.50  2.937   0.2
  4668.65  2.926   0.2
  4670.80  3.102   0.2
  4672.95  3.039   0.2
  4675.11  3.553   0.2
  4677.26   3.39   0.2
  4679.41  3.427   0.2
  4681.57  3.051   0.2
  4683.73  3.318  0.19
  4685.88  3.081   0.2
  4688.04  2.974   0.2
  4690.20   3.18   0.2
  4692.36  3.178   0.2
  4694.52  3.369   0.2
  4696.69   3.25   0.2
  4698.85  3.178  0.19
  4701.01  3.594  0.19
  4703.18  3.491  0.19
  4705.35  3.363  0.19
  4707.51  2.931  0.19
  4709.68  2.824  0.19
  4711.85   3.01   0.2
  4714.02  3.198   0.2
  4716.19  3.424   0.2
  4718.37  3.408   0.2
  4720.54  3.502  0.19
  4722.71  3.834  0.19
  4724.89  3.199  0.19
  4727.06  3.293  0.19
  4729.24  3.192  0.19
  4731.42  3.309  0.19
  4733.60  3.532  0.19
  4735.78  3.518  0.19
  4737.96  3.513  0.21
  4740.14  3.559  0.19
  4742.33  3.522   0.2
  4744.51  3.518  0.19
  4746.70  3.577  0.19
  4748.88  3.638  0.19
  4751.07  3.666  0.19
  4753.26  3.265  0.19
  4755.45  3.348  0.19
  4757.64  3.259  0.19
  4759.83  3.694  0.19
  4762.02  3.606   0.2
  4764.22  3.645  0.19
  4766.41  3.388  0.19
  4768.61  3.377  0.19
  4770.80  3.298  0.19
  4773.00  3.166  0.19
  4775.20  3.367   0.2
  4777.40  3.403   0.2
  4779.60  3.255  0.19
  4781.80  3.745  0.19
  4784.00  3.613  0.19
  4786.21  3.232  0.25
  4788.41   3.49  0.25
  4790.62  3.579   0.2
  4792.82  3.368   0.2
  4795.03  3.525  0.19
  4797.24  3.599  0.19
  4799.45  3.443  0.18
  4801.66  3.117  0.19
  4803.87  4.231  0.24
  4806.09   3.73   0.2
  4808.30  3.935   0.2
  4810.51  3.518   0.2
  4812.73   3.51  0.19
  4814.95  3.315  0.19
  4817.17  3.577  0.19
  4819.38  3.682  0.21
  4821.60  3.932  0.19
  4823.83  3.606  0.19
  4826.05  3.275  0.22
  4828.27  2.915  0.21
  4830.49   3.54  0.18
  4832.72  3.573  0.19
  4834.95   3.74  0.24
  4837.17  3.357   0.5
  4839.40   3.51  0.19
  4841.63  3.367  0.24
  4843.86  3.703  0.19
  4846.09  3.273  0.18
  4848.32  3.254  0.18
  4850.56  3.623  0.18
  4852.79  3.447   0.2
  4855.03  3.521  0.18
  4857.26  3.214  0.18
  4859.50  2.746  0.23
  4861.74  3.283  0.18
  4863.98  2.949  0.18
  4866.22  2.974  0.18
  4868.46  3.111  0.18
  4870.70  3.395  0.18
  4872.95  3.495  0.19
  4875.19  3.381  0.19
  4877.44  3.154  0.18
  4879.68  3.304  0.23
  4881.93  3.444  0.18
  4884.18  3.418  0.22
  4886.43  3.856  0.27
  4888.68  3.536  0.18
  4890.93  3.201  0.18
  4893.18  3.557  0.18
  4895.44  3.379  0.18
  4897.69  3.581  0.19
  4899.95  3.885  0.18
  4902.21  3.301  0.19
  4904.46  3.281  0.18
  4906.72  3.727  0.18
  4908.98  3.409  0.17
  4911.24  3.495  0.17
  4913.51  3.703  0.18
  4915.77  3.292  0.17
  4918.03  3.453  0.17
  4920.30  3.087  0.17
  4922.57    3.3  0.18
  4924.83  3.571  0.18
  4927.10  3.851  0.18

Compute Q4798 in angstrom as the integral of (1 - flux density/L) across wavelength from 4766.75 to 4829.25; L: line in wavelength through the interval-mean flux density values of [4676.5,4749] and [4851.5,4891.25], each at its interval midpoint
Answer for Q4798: -3.3 angstrom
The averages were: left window 3.33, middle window 3.49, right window 3.31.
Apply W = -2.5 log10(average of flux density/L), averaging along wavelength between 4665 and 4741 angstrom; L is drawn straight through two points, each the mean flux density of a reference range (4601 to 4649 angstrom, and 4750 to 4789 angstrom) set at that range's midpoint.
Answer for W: 0.04 mag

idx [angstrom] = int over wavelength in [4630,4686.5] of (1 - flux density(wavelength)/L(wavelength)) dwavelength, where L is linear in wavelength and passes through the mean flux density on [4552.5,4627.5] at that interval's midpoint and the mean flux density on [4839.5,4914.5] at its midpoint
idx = 2.06 angstrom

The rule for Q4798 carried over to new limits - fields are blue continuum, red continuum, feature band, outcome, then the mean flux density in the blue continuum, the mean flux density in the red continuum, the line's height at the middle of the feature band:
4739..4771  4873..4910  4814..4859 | 0.2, 3.5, 3.47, 3.48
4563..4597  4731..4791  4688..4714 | 1.4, 3.21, 3.47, 3.38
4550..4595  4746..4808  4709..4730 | 0.7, 3.2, 3.49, 3.41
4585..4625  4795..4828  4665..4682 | 1.3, 3.39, 3.58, 3.45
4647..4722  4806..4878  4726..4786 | -2.5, 3.23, 3.41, 3.31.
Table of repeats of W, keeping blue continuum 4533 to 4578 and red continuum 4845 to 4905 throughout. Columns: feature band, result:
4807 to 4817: -0.08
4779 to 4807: -0.07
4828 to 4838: -0.04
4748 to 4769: -0.06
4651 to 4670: 0.01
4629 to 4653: 0.02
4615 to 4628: -0.09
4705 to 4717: 0.06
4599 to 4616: -0.06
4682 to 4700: 0.03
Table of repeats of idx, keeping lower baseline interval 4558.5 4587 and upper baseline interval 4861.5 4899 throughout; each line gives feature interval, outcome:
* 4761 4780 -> -0.53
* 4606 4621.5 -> -0.89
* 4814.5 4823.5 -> -0.87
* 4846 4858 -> -0.22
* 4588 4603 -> -0.48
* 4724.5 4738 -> -0.34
